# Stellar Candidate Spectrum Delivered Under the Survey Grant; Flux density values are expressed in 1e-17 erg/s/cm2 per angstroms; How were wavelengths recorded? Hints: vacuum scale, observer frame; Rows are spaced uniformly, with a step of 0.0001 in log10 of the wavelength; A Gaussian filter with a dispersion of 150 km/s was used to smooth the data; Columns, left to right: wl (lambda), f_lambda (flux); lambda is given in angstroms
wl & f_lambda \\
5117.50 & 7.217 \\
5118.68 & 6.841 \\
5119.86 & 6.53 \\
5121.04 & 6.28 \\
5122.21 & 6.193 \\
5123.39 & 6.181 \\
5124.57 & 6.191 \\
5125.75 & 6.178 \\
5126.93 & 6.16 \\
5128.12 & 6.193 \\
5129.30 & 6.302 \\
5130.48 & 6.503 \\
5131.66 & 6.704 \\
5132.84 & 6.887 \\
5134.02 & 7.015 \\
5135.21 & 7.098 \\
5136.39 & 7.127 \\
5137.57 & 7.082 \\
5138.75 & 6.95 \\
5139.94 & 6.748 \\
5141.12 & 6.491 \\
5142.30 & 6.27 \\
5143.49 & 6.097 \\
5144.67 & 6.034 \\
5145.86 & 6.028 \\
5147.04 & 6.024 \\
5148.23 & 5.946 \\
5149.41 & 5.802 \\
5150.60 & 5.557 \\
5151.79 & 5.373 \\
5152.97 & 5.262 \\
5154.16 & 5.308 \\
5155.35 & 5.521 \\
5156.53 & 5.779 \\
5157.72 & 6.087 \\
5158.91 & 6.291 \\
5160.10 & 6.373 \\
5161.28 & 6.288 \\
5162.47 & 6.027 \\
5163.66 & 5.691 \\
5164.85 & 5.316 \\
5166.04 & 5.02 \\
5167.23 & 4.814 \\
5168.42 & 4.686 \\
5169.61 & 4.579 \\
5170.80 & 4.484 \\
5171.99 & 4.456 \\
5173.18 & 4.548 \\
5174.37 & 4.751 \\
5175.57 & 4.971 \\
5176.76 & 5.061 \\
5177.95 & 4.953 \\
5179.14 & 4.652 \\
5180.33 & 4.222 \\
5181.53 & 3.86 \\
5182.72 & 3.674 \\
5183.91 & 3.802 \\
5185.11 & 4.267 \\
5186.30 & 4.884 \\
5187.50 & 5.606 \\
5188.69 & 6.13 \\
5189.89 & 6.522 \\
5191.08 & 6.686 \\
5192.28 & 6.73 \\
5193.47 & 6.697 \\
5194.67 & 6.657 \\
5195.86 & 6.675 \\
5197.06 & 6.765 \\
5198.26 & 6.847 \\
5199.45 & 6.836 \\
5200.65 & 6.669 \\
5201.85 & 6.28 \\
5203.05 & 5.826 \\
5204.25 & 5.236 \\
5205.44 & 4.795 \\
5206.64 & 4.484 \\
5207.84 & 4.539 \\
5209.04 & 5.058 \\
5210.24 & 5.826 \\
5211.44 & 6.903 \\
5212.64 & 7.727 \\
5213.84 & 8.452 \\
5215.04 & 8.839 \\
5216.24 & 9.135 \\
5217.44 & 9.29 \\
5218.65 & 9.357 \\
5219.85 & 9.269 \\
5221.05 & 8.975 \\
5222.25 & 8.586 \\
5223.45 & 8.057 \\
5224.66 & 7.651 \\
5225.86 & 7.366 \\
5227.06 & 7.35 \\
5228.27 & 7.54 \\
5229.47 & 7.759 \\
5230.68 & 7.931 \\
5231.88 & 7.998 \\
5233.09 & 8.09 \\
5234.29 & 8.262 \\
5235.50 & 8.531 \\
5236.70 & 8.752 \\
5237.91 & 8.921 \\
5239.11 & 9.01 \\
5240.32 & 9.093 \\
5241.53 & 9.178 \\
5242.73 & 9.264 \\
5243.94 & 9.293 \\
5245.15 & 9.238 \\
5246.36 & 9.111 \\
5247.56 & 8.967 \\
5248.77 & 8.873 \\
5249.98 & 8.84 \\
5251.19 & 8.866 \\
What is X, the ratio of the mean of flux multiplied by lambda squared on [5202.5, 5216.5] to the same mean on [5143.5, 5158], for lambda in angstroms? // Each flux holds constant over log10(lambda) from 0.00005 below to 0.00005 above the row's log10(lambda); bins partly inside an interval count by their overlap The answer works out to 1.13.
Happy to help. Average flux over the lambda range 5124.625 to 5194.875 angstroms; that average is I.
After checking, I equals 5.71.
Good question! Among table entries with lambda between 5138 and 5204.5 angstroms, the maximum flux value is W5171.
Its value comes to 6.95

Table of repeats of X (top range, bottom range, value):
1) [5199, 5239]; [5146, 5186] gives 1.49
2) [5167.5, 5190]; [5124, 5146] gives 0.73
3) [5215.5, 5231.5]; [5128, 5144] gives 1.29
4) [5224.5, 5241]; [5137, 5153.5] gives 1.38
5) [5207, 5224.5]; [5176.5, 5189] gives 1.72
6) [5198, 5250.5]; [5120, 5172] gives 1.34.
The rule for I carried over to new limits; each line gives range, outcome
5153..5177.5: 5.3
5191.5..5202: 6.7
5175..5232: 6.52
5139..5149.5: 6.2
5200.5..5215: 6.07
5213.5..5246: 8.57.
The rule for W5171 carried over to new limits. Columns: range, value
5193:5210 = 6.847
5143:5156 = 6.097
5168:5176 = 4.971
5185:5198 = 6.765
